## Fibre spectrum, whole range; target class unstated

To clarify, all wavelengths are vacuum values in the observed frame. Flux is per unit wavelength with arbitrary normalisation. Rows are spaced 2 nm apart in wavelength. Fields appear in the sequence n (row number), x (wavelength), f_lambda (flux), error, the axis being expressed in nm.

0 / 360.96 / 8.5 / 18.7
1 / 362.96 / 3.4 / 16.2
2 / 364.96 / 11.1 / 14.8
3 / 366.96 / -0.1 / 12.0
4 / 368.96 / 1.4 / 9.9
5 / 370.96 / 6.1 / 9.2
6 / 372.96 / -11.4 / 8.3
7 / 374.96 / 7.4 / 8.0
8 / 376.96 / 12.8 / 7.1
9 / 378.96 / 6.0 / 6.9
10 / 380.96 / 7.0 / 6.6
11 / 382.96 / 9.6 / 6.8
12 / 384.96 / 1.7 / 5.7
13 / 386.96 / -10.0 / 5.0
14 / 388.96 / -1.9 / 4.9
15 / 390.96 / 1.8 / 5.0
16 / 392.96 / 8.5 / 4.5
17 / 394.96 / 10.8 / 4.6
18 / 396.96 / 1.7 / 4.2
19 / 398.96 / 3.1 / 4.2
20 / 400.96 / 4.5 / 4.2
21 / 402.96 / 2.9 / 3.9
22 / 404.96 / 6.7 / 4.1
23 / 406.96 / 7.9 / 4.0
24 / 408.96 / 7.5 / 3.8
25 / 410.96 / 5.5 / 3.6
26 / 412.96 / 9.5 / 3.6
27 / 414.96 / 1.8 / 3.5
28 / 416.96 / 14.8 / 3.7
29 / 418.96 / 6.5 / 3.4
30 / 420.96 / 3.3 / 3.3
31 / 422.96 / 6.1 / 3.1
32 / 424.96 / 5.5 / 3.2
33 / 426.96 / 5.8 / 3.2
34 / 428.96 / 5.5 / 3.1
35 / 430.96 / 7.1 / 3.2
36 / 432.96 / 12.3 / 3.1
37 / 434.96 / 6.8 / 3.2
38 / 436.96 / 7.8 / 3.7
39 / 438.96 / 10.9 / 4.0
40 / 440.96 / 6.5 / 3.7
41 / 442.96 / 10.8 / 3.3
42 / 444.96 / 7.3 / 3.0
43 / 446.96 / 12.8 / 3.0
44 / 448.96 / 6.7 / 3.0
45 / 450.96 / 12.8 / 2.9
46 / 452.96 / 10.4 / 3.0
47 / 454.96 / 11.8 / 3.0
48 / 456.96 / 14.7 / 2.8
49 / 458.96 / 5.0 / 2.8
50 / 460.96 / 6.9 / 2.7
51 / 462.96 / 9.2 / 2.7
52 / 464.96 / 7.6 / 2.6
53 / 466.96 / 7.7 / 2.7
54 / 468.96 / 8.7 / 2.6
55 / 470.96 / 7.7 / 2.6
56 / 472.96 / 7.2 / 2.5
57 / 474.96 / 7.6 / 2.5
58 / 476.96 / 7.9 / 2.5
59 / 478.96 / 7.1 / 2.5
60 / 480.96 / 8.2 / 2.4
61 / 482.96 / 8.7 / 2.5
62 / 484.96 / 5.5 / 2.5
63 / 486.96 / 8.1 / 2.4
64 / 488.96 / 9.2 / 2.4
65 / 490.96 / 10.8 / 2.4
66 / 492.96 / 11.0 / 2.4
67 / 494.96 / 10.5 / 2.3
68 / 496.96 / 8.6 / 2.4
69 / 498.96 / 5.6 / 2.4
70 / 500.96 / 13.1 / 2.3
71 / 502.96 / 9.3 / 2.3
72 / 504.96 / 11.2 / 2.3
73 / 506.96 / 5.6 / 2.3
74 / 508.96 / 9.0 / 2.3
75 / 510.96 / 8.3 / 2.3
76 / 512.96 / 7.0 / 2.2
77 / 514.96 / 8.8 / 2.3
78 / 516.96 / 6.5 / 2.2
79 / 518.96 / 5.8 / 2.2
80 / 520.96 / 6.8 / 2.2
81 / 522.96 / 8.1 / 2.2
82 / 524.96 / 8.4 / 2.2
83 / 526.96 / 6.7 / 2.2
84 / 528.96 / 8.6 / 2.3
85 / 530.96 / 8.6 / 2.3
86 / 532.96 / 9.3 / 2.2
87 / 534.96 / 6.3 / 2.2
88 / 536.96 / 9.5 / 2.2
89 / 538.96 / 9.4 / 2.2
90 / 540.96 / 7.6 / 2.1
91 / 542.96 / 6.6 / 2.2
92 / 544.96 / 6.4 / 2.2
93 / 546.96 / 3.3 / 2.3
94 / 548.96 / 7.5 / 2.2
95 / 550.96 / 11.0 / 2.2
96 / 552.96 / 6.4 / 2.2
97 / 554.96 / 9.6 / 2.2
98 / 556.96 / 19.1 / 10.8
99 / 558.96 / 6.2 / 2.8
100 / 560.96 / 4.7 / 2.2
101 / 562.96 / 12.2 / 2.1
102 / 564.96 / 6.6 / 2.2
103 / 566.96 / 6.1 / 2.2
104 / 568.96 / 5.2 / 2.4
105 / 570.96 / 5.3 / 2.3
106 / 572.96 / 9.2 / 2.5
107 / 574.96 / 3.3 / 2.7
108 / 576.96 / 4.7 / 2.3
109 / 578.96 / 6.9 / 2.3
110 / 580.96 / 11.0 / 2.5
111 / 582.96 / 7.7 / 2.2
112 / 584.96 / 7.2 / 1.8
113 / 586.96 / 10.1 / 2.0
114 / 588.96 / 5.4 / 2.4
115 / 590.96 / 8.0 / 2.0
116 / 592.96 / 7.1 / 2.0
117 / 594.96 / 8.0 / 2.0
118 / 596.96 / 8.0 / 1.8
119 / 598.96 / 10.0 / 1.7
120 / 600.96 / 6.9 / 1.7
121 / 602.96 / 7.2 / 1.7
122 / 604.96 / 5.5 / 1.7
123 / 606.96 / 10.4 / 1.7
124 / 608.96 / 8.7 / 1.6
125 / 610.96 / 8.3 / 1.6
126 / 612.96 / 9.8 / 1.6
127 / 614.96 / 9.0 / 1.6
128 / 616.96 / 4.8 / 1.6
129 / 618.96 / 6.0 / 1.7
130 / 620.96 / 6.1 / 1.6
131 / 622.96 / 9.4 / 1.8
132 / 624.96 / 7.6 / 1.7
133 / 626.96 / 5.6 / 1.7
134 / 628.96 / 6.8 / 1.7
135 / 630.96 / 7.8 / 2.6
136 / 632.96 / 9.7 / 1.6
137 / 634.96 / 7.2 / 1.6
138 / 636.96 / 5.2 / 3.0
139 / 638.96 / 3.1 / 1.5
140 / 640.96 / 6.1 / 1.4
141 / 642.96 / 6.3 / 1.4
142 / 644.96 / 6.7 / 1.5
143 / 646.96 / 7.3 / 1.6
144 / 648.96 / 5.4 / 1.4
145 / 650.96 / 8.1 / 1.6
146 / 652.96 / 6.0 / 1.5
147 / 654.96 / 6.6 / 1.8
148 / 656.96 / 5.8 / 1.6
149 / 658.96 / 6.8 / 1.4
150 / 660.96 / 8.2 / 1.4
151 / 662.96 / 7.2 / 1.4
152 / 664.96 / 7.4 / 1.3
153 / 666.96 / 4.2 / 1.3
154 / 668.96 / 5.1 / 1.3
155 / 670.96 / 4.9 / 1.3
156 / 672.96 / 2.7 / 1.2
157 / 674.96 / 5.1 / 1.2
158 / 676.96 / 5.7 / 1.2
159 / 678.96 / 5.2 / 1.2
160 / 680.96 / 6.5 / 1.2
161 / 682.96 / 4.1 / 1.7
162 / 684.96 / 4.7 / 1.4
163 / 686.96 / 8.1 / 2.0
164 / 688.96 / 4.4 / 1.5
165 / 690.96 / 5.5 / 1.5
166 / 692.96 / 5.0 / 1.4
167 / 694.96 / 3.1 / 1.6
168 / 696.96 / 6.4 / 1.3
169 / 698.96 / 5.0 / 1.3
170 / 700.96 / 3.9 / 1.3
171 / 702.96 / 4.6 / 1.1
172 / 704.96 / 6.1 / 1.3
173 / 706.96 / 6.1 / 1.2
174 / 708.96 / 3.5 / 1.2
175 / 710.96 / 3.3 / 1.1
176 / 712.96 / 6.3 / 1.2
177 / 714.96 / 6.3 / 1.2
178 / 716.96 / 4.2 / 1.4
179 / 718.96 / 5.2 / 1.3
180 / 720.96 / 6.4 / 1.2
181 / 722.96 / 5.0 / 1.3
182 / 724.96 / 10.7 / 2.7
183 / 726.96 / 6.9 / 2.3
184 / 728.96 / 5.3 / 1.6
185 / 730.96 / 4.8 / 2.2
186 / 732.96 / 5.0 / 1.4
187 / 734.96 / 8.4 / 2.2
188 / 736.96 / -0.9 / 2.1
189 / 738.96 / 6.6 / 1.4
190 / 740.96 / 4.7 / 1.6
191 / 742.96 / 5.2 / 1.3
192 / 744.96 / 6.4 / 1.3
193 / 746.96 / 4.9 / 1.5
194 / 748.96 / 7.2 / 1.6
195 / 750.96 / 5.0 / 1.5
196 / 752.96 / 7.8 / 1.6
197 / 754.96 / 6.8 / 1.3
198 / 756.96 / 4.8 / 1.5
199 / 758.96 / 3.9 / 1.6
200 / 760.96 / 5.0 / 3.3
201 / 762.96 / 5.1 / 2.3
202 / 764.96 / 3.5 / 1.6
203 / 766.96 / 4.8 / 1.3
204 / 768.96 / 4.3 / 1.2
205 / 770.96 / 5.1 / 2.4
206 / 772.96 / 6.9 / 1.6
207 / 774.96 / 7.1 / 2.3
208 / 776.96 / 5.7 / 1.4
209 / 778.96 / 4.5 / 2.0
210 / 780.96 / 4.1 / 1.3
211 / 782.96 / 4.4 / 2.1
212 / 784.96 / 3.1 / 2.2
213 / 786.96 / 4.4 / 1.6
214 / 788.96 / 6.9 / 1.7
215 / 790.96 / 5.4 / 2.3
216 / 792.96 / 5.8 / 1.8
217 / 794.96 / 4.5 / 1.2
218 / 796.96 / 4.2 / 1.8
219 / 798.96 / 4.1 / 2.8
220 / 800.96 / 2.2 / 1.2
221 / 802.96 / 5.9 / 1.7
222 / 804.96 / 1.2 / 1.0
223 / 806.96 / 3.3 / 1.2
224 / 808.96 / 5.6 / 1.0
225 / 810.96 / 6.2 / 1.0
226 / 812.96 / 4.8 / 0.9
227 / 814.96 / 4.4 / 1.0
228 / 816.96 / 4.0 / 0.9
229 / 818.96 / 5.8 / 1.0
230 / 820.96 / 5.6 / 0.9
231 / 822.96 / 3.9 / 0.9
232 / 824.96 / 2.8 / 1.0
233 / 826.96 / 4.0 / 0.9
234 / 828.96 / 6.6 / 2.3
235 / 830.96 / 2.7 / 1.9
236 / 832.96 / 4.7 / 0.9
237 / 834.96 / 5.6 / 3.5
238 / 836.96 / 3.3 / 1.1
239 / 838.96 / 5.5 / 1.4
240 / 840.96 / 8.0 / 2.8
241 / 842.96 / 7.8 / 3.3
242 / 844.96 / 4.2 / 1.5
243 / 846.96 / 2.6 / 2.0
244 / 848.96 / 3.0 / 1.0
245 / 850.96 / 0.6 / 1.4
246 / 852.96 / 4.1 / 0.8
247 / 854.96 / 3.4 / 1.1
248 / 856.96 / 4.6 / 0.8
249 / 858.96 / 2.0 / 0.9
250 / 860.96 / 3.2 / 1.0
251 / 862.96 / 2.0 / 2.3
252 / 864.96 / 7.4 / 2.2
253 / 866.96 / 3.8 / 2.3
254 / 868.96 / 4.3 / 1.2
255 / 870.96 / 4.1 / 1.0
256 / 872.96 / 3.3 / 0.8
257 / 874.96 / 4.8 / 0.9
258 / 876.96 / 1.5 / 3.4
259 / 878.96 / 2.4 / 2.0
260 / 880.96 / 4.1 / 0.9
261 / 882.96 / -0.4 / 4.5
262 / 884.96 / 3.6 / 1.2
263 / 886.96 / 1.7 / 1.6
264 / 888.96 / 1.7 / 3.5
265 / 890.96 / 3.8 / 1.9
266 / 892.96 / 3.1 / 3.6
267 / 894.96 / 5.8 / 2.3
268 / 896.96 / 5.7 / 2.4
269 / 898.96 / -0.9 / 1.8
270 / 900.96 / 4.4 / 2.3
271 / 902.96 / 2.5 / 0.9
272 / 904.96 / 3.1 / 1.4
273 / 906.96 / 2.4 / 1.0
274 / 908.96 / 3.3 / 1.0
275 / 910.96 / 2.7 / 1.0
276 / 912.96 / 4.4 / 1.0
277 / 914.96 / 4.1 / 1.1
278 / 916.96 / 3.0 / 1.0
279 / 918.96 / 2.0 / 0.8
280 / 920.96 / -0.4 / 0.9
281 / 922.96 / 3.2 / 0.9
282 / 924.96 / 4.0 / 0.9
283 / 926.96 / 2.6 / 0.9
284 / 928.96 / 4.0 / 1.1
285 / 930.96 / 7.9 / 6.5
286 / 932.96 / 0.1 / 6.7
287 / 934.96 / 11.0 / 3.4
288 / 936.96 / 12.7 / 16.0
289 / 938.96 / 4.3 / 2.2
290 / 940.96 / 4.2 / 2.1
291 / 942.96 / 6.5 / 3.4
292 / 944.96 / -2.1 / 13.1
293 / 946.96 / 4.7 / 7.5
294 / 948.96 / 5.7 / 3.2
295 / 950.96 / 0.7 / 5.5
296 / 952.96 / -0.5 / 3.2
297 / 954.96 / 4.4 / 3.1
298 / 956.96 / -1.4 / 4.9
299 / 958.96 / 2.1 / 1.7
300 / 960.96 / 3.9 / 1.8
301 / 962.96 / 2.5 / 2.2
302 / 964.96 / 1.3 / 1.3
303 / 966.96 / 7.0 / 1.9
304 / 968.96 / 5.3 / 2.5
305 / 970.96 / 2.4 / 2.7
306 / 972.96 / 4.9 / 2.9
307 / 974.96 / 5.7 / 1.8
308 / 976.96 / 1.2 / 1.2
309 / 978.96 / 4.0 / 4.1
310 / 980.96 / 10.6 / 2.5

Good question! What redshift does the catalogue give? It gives 0.12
